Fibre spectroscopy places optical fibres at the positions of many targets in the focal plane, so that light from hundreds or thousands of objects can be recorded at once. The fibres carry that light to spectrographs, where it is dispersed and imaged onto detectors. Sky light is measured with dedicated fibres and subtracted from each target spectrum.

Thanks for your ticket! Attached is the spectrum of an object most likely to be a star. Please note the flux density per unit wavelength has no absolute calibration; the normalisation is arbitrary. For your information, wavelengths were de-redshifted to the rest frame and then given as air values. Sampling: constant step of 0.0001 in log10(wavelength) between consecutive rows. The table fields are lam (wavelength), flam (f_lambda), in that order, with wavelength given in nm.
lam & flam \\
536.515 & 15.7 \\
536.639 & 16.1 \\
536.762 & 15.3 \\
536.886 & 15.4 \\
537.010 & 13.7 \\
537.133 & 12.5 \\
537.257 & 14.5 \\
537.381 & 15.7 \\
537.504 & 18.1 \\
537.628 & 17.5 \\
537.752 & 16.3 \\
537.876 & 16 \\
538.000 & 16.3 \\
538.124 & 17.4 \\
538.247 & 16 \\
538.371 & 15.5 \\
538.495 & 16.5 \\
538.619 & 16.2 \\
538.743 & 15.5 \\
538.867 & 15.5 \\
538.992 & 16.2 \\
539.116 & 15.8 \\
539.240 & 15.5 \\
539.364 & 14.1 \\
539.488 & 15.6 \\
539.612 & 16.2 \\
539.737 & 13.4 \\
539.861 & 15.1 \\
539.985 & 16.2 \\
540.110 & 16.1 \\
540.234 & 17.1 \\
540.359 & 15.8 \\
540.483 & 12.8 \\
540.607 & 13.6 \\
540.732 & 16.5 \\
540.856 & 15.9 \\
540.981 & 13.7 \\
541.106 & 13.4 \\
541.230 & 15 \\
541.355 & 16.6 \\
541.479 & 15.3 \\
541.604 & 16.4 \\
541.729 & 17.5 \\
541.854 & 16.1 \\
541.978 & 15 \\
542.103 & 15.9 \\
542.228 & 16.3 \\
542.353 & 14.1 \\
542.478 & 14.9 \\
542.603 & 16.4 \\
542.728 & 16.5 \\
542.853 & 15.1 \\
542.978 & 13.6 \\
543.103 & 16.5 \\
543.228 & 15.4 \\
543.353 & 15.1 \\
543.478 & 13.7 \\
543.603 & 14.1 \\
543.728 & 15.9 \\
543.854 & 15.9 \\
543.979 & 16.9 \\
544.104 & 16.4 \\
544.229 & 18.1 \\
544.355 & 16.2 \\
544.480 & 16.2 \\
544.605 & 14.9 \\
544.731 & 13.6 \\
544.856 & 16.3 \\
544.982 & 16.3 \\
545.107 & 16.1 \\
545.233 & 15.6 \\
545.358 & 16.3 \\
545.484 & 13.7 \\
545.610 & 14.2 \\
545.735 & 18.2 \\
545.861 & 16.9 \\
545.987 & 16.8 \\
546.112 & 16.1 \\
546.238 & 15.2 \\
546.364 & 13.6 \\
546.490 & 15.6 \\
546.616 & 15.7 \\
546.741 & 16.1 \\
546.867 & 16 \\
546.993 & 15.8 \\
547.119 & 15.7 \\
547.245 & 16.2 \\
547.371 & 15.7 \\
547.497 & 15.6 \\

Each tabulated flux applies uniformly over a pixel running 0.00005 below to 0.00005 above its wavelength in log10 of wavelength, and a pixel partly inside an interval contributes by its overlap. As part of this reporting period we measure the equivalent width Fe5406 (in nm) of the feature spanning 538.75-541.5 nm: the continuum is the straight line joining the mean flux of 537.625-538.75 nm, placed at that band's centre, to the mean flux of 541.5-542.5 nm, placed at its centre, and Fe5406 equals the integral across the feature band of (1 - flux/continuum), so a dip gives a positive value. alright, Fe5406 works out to 0.14 nm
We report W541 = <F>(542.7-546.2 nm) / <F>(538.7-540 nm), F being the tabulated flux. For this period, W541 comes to 1.03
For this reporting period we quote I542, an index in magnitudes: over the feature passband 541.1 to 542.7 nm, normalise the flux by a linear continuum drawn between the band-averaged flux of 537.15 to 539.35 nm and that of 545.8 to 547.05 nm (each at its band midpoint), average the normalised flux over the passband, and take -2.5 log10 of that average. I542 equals 0.01 mag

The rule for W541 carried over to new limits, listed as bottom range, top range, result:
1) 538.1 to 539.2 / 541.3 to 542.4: 0.99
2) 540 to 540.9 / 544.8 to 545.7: 1.01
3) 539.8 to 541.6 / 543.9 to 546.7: 1.04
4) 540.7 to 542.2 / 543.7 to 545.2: 1.03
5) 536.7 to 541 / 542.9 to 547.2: 1.01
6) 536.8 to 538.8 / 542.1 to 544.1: 0.97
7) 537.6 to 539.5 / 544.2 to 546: 0.99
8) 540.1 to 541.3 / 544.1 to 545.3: 1.07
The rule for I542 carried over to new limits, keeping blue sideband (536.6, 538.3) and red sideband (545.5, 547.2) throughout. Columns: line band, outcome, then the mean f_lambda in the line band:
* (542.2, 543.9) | 0.04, 15.2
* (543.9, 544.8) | -0.02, 16.1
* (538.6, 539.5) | 0.02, 15.5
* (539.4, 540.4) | 0.01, 15.6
